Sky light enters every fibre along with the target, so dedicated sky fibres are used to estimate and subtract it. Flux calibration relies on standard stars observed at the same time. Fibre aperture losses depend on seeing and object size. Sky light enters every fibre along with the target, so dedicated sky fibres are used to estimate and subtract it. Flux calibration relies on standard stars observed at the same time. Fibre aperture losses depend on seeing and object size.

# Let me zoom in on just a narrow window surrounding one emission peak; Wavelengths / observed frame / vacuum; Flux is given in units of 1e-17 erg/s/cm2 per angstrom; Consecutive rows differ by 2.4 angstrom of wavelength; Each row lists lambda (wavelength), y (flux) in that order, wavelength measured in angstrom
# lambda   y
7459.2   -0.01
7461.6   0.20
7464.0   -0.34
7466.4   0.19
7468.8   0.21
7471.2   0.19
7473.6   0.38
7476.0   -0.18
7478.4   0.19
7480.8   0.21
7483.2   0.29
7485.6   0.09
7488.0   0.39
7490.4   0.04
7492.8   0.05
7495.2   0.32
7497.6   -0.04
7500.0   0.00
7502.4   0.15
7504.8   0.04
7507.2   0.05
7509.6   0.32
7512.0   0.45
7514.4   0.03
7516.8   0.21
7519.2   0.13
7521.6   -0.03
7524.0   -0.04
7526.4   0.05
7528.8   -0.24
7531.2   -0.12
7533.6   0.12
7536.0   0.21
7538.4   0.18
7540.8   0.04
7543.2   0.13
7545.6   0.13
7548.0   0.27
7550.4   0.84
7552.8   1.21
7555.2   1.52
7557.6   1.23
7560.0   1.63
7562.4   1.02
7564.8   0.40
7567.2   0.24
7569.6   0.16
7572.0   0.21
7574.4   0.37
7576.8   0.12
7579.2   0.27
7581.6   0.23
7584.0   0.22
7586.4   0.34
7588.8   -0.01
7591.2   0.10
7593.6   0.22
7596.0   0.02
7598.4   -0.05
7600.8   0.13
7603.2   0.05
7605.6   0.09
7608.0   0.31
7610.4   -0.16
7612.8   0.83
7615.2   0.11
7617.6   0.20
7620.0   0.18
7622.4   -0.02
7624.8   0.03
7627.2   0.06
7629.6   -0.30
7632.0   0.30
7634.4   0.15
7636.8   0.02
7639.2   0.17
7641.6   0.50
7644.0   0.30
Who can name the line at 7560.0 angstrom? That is [O II] 3727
